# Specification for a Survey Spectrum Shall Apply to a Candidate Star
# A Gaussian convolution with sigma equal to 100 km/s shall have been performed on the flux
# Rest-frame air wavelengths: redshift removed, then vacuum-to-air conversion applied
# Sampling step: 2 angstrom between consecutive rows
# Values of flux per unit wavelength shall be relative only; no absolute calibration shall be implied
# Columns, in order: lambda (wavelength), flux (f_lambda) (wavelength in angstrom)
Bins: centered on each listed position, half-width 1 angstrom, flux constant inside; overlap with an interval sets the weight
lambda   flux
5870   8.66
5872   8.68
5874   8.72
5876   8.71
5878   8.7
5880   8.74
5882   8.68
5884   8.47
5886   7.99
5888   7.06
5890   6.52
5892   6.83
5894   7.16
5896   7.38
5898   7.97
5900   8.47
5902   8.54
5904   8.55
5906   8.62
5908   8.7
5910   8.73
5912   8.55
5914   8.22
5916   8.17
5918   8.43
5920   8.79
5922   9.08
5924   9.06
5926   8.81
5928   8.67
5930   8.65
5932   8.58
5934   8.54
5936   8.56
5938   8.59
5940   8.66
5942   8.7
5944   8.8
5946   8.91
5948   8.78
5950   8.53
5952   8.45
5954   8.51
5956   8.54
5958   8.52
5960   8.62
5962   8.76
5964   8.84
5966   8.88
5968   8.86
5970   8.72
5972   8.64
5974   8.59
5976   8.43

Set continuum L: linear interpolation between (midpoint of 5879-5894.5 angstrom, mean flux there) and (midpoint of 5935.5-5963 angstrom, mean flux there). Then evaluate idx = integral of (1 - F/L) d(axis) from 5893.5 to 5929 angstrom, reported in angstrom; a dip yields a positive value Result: -1.7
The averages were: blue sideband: 7.7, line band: 8.46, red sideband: 8.64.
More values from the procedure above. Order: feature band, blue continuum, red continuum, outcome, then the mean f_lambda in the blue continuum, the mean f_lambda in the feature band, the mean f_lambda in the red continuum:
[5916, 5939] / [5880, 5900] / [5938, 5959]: -1.1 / 7.67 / 8.68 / 8.64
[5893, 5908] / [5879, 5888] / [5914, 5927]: 0.6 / 8.31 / 8.14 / 8.68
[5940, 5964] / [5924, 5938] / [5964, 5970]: 0.3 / 8.66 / 8.66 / 8.84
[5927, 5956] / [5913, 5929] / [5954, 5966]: 0.1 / 8.65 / 8.63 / 8.66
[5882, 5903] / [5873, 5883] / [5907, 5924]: 2.4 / 8.71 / 7.69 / 8.61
